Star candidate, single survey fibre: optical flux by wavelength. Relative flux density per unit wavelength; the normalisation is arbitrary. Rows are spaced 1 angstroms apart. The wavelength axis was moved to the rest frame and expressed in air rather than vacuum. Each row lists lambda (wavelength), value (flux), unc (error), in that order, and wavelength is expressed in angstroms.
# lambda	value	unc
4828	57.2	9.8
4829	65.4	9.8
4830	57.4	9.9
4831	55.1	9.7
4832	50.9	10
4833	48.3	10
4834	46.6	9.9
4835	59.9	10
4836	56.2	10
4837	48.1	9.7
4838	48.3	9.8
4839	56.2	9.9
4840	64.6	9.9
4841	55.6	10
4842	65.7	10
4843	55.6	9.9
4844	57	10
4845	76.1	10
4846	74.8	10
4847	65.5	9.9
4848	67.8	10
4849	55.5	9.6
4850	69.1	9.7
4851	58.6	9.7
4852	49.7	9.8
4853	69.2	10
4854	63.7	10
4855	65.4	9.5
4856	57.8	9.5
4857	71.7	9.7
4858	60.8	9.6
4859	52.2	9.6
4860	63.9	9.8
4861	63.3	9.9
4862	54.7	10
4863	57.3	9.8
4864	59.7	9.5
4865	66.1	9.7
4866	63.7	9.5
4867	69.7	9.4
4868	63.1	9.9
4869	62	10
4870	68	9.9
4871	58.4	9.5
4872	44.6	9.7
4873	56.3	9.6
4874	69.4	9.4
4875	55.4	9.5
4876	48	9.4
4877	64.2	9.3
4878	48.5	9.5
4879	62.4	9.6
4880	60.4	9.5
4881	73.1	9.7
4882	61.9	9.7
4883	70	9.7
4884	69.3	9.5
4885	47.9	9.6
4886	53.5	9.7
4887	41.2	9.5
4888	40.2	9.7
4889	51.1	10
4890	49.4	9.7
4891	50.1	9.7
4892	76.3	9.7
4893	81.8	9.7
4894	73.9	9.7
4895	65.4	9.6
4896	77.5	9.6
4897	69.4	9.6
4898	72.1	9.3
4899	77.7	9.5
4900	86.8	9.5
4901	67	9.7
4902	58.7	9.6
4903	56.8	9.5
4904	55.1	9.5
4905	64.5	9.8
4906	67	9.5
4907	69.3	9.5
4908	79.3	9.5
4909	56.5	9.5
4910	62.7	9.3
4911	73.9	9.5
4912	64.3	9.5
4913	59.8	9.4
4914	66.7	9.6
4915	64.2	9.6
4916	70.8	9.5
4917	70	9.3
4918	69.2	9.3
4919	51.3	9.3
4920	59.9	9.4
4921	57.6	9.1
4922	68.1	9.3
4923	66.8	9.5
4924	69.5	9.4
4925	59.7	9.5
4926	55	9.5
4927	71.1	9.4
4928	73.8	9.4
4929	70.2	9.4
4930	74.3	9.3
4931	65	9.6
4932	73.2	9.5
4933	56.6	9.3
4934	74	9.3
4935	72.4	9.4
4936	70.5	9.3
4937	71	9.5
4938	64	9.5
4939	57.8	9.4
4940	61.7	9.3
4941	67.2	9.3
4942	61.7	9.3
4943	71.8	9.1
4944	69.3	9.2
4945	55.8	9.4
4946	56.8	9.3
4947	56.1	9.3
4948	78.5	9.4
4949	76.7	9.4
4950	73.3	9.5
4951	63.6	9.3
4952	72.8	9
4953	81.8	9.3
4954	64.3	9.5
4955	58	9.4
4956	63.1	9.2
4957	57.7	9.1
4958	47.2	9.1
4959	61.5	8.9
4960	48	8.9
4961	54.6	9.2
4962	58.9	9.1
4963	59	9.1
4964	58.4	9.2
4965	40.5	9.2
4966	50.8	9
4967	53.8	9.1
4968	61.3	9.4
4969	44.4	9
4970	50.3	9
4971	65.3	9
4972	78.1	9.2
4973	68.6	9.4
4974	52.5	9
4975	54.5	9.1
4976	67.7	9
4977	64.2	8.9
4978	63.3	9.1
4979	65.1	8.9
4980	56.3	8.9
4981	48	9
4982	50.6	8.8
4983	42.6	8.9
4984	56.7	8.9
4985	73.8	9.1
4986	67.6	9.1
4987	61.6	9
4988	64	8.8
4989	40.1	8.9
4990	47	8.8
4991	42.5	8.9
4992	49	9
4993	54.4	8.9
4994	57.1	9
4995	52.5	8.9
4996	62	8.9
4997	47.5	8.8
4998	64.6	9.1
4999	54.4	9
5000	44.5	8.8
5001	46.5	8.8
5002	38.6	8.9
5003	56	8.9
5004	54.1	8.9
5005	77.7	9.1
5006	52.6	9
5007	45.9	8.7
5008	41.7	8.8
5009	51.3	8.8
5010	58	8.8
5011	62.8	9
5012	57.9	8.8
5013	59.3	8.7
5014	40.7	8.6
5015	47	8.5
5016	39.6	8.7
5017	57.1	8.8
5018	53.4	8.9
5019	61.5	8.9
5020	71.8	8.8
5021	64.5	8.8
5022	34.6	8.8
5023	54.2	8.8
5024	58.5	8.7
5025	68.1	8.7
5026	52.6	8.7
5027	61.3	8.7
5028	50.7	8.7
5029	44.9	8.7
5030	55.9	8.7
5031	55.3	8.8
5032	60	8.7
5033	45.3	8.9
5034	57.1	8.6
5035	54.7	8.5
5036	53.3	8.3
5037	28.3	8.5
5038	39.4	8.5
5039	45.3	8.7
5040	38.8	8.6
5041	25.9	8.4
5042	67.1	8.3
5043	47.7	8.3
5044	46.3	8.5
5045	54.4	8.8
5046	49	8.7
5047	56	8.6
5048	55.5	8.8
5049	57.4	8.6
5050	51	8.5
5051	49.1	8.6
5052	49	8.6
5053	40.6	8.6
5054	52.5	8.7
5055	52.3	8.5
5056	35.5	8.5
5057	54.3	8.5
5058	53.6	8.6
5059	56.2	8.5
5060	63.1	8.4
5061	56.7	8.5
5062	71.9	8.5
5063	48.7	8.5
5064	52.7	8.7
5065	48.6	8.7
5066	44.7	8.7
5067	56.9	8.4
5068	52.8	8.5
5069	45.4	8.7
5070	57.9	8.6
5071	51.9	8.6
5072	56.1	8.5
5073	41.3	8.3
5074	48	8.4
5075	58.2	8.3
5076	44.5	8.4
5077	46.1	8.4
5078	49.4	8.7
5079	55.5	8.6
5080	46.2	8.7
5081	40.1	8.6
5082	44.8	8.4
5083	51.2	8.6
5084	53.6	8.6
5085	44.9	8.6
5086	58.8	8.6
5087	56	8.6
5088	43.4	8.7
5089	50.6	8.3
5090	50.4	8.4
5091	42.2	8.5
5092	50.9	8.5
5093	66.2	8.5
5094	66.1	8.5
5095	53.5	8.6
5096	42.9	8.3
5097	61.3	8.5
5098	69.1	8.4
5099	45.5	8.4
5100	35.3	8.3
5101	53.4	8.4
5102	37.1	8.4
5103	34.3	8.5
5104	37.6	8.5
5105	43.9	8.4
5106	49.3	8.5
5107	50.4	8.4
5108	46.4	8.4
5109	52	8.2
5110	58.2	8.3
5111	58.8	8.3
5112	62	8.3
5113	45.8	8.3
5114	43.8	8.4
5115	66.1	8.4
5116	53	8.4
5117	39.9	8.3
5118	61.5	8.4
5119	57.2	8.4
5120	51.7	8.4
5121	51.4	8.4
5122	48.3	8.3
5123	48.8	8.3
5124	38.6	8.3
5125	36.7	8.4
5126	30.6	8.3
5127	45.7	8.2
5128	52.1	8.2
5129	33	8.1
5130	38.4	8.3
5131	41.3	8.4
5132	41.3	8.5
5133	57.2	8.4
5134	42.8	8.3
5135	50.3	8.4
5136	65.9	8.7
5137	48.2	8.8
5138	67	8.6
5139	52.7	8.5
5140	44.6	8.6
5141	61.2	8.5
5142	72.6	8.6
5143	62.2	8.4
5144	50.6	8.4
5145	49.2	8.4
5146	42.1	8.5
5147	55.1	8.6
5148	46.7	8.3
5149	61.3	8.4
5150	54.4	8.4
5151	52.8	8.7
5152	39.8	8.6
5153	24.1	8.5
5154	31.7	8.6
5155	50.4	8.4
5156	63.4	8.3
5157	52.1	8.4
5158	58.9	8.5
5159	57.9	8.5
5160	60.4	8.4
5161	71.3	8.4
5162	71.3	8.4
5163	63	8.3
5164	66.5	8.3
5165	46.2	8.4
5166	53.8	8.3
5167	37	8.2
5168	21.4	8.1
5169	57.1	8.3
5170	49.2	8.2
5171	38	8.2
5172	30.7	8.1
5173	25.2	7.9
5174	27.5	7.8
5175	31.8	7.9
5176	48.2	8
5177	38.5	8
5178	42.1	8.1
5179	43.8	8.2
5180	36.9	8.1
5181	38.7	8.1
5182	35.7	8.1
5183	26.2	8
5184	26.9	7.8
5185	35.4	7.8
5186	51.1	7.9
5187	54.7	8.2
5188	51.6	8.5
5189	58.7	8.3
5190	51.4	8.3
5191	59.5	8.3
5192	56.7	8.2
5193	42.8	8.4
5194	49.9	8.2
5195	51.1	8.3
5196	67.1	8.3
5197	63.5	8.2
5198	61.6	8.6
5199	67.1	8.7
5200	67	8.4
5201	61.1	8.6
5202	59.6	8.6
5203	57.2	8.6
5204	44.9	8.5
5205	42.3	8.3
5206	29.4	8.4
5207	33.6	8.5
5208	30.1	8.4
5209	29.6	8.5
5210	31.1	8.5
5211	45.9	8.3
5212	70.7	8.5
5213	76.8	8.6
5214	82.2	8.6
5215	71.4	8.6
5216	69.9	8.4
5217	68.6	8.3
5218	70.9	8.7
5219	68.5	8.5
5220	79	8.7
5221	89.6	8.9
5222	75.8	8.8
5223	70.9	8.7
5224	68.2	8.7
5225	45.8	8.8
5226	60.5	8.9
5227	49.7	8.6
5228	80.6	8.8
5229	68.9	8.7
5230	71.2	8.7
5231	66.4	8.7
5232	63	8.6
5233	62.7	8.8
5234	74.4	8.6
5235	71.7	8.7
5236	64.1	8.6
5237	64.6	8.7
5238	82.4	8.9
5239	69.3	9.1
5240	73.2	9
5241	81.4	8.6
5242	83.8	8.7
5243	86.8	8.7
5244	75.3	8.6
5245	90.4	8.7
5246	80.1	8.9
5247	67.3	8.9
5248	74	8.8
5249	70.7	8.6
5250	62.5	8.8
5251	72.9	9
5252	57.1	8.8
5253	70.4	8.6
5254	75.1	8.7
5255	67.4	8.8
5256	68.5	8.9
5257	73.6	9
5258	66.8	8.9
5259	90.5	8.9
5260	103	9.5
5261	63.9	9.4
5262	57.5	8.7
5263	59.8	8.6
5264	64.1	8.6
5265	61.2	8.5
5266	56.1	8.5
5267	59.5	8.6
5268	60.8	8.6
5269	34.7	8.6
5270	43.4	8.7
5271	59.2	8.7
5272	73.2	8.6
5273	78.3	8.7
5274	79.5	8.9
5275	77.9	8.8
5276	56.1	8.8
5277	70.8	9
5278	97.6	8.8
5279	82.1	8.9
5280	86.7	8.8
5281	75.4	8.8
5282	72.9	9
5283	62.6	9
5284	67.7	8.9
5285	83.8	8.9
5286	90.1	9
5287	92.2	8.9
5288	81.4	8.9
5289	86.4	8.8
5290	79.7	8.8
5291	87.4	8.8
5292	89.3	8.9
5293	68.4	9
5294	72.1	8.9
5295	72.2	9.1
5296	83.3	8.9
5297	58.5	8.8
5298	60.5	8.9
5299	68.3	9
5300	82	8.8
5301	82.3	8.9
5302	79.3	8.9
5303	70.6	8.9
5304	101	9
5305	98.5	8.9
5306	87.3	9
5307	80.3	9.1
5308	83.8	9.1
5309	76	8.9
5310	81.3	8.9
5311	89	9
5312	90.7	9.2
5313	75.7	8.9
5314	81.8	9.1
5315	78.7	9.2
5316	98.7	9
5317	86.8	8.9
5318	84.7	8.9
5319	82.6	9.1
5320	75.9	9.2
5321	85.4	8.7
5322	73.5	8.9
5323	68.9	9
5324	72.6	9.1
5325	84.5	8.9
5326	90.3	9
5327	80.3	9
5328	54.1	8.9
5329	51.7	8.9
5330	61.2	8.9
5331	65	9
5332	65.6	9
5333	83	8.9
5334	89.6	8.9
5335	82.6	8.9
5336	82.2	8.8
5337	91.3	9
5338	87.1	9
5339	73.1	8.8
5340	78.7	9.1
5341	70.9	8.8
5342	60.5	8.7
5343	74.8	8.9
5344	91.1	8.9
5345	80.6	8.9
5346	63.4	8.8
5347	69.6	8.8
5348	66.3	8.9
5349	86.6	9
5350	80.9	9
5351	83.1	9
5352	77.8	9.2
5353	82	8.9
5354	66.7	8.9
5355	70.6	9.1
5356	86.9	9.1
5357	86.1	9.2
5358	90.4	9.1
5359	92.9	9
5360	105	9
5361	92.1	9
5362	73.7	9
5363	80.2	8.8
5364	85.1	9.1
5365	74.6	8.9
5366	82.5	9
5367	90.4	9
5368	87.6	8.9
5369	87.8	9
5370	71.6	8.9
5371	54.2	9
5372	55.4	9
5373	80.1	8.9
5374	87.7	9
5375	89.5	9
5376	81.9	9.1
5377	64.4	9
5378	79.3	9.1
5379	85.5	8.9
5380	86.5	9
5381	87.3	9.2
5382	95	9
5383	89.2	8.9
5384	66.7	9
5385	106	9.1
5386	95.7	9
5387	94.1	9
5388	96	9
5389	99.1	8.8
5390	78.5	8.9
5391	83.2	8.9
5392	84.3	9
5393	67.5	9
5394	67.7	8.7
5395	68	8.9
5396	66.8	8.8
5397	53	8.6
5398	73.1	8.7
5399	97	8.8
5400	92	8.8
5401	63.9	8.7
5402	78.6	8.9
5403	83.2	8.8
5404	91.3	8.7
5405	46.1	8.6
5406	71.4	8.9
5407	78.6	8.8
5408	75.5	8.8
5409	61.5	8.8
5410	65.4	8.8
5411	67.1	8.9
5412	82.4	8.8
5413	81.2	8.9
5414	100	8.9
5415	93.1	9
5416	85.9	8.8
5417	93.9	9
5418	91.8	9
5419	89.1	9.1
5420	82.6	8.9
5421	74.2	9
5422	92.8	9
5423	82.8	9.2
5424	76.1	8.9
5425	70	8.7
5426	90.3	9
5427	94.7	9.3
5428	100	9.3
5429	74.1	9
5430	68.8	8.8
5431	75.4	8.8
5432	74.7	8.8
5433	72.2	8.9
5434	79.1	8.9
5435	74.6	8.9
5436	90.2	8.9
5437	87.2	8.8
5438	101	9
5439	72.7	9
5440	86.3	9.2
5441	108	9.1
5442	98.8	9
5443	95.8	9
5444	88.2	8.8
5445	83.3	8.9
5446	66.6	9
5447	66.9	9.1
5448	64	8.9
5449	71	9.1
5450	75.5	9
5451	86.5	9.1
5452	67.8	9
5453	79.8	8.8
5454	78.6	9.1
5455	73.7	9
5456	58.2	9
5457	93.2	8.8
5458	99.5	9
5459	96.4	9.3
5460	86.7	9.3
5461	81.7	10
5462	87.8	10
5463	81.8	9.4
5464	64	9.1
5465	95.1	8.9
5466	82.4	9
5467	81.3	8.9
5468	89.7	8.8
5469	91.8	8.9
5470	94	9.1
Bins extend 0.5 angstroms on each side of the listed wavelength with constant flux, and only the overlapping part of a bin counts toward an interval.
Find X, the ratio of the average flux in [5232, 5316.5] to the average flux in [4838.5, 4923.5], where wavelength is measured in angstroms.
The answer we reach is 1.19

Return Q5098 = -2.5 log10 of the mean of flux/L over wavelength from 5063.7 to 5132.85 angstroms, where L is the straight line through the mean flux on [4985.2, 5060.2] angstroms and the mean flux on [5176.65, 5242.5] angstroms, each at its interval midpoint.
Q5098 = 0.12 mag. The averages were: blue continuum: 52.3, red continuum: 58.2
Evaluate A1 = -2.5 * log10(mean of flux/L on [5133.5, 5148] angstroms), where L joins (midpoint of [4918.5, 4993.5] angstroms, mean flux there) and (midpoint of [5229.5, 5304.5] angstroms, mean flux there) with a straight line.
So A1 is 0.25 mag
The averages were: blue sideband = 61.3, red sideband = 72.9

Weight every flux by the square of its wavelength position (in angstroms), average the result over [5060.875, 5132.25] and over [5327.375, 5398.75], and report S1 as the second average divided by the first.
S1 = 1.77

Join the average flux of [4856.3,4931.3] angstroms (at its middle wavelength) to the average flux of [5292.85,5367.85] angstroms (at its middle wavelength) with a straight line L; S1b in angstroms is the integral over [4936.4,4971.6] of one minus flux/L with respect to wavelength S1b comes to 2.3 angstroms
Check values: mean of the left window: 63.3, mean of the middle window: 61.1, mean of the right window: 79.2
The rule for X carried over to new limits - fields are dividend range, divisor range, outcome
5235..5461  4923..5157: 1.45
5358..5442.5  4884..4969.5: 1.29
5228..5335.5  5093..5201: 1.51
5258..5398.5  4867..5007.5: 1.27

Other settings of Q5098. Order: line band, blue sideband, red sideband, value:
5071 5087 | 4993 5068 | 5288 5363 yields 0.15 mag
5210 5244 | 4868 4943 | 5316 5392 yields 0.08 mag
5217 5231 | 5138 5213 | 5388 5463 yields -0.25 mag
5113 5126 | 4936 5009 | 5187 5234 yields 0.21 mag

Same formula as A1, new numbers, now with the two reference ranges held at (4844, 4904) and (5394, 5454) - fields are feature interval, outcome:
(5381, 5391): -0.15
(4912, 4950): -0.03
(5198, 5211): 0.48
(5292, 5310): -0.03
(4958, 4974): 0.16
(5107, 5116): 0.28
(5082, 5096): 0.31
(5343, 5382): -0.04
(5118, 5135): 0.48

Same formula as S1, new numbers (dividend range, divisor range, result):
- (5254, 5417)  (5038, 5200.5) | 1.70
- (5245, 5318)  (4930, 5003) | 1.43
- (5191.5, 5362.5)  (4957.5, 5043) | 1.49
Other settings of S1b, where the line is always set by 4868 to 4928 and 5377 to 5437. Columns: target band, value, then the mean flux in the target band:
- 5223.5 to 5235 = 1.5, 65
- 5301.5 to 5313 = -1.1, 84.8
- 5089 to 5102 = 3.3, 52.4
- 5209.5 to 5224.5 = 1.0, 69.3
